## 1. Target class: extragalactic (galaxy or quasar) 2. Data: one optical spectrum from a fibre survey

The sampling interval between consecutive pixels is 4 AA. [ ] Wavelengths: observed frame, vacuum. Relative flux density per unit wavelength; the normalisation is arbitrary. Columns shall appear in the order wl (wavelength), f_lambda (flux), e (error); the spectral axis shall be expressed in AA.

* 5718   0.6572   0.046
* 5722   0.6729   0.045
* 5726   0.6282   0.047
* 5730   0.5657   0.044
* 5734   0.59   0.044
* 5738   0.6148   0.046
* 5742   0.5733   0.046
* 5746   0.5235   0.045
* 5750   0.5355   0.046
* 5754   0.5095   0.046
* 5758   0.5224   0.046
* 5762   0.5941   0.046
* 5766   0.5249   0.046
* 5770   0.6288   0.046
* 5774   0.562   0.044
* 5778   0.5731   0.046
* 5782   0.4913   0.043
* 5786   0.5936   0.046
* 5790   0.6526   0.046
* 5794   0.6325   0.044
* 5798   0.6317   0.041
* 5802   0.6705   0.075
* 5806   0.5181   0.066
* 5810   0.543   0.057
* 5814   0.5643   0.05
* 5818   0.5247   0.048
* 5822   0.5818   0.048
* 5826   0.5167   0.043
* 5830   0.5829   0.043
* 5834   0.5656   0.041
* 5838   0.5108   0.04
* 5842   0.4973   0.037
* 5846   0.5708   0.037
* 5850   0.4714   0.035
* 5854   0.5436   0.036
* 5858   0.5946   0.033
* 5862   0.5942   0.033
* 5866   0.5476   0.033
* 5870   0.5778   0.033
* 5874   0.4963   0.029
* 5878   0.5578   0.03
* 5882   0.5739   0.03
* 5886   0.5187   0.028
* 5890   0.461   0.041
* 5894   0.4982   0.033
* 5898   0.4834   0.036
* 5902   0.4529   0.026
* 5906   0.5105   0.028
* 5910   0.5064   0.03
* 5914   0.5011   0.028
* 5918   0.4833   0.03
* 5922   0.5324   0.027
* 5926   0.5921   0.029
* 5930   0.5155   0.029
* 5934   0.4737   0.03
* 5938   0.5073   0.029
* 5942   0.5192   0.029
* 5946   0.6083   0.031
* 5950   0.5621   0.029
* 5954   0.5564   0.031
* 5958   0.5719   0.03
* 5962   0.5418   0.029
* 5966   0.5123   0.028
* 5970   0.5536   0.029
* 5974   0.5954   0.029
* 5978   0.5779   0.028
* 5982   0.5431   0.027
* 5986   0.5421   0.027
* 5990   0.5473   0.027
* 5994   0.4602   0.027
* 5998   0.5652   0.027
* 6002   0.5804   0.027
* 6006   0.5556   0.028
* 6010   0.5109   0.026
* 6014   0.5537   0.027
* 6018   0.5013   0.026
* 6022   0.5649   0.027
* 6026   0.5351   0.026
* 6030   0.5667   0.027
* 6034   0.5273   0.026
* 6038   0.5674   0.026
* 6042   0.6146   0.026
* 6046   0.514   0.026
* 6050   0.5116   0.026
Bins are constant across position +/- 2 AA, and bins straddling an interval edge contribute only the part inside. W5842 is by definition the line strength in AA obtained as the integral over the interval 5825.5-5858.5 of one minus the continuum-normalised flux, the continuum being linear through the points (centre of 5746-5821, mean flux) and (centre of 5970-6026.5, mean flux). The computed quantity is 1.5 AA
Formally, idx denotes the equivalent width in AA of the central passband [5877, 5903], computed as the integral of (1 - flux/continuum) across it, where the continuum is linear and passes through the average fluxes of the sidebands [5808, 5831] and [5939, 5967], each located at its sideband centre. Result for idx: 2.1 AA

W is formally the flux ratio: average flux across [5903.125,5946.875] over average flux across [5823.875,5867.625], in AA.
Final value 0.95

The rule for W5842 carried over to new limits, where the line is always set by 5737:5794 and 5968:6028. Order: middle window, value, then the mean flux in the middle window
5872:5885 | 0.36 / 0.541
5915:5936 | 1.27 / 0.519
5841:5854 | 0.92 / 0.519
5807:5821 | 0.42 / 0.545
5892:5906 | 1.81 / 0.483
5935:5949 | 0.24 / 0.541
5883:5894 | 1.11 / 0.499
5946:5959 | -0.47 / 0.57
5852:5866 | -0.39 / 0.573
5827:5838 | 0.05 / 0.557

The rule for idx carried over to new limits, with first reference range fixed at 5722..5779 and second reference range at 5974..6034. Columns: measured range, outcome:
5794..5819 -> -0.7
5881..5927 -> 4.0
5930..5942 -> 1.1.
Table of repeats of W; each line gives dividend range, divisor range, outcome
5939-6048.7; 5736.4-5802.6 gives 0.95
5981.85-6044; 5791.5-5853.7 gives 0.98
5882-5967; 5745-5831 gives 0.92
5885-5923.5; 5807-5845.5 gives 0.91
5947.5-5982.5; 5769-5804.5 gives 0.93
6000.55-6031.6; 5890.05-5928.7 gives 1.08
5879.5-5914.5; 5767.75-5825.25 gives 0.86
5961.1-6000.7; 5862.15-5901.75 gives 1.04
